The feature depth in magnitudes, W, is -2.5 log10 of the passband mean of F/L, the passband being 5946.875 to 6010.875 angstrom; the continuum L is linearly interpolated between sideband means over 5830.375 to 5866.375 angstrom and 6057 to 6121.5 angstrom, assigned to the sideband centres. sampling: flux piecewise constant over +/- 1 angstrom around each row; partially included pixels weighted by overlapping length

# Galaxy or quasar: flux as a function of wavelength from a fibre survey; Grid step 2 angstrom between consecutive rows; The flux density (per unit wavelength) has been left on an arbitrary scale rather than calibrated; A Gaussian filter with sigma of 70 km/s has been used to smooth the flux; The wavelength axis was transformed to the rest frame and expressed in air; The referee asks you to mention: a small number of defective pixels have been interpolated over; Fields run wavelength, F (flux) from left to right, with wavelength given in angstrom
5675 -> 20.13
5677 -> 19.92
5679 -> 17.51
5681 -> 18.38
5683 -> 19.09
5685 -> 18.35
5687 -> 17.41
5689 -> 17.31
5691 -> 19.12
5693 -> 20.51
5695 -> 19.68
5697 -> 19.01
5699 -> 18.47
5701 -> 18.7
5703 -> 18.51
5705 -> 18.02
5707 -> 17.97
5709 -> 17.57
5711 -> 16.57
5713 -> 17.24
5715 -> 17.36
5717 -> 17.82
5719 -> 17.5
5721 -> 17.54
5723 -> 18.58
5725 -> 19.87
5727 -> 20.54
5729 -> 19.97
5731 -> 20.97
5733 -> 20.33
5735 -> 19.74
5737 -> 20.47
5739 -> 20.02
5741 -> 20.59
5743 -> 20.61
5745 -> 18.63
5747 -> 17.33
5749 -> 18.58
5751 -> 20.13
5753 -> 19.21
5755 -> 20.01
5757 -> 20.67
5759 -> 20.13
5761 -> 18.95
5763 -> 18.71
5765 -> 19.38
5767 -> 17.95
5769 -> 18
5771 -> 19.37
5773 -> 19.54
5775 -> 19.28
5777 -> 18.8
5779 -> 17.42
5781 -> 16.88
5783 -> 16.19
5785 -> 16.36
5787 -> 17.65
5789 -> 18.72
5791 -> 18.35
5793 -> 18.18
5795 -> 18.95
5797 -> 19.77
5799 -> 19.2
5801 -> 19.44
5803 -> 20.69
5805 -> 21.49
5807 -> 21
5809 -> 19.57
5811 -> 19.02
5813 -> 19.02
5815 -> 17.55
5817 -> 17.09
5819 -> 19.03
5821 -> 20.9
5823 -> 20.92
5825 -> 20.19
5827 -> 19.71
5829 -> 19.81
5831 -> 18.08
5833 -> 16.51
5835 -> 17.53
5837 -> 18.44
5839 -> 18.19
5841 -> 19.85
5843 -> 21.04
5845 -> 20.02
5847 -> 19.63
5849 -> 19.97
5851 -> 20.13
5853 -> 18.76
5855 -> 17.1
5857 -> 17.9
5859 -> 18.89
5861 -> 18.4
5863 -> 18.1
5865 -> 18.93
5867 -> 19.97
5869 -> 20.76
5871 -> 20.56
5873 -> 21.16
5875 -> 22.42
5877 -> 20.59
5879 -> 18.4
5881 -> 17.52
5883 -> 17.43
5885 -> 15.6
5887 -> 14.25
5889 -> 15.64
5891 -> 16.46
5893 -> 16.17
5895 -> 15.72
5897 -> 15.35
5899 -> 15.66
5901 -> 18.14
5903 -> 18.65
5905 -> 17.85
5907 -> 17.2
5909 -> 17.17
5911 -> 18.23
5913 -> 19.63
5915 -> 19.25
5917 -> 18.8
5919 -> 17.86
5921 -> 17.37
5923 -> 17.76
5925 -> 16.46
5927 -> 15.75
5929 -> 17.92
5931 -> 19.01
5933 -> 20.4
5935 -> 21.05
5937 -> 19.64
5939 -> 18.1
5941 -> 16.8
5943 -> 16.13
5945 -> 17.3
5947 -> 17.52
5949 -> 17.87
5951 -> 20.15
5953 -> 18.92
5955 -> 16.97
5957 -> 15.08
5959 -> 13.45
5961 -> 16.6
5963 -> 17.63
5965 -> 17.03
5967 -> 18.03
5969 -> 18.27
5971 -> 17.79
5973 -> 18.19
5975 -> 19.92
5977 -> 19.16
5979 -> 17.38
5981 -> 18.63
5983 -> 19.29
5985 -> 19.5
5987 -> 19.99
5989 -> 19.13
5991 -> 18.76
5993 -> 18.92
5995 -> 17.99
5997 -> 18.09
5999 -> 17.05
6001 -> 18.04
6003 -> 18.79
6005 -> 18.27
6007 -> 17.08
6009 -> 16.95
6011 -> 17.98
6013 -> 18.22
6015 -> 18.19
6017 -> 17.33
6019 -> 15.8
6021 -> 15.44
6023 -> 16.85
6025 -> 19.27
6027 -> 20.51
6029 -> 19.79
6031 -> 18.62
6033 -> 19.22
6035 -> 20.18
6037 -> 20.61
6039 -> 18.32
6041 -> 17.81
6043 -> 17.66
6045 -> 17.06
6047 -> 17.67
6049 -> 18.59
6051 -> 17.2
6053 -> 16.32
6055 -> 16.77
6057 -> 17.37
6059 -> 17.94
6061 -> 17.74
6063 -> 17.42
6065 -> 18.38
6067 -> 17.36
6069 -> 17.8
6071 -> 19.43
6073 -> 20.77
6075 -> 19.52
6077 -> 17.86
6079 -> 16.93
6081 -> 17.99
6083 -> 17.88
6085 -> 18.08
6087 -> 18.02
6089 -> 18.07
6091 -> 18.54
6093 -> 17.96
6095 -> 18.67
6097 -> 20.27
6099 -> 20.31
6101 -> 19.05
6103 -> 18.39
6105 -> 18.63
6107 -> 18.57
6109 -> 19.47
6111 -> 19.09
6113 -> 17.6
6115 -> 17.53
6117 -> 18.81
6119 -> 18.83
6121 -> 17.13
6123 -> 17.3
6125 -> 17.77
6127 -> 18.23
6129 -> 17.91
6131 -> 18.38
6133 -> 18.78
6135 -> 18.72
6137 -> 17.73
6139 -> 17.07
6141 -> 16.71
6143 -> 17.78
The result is 0.03 mag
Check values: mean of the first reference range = 18.8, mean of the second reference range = 18.4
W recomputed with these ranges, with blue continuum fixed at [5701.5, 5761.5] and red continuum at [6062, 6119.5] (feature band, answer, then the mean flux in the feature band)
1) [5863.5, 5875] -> -0.08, 20.4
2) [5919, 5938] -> 0.02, 18.3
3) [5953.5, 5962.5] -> 0.18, 15.8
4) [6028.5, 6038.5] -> -0.06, 19.6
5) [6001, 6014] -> 0.04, 17.9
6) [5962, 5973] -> 0.05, 17.8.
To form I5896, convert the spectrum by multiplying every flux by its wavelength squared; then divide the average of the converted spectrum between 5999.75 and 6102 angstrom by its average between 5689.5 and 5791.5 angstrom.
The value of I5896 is 1.1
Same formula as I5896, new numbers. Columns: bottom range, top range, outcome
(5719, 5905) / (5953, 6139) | 1.04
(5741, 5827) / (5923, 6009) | 1.01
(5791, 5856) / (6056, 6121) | 1.05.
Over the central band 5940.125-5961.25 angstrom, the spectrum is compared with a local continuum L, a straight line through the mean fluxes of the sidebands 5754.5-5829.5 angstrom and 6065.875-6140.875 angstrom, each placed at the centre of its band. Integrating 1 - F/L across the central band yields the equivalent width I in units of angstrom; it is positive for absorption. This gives 1.9 angstrom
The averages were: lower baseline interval 19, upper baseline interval 18.4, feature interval 17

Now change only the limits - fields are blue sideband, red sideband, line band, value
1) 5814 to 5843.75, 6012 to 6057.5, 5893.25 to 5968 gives 3.6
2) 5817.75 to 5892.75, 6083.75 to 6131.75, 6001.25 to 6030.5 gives 1.1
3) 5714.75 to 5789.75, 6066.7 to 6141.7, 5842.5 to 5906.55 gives 1.5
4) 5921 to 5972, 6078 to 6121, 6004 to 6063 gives 0.6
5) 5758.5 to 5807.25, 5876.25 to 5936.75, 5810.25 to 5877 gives -4.0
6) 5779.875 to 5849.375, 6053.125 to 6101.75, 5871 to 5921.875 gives 2.8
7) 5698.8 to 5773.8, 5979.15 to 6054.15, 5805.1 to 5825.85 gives -0.8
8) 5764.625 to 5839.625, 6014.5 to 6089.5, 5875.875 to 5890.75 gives 1.2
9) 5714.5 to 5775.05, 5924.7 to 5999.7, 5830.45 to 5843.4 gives 0.2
